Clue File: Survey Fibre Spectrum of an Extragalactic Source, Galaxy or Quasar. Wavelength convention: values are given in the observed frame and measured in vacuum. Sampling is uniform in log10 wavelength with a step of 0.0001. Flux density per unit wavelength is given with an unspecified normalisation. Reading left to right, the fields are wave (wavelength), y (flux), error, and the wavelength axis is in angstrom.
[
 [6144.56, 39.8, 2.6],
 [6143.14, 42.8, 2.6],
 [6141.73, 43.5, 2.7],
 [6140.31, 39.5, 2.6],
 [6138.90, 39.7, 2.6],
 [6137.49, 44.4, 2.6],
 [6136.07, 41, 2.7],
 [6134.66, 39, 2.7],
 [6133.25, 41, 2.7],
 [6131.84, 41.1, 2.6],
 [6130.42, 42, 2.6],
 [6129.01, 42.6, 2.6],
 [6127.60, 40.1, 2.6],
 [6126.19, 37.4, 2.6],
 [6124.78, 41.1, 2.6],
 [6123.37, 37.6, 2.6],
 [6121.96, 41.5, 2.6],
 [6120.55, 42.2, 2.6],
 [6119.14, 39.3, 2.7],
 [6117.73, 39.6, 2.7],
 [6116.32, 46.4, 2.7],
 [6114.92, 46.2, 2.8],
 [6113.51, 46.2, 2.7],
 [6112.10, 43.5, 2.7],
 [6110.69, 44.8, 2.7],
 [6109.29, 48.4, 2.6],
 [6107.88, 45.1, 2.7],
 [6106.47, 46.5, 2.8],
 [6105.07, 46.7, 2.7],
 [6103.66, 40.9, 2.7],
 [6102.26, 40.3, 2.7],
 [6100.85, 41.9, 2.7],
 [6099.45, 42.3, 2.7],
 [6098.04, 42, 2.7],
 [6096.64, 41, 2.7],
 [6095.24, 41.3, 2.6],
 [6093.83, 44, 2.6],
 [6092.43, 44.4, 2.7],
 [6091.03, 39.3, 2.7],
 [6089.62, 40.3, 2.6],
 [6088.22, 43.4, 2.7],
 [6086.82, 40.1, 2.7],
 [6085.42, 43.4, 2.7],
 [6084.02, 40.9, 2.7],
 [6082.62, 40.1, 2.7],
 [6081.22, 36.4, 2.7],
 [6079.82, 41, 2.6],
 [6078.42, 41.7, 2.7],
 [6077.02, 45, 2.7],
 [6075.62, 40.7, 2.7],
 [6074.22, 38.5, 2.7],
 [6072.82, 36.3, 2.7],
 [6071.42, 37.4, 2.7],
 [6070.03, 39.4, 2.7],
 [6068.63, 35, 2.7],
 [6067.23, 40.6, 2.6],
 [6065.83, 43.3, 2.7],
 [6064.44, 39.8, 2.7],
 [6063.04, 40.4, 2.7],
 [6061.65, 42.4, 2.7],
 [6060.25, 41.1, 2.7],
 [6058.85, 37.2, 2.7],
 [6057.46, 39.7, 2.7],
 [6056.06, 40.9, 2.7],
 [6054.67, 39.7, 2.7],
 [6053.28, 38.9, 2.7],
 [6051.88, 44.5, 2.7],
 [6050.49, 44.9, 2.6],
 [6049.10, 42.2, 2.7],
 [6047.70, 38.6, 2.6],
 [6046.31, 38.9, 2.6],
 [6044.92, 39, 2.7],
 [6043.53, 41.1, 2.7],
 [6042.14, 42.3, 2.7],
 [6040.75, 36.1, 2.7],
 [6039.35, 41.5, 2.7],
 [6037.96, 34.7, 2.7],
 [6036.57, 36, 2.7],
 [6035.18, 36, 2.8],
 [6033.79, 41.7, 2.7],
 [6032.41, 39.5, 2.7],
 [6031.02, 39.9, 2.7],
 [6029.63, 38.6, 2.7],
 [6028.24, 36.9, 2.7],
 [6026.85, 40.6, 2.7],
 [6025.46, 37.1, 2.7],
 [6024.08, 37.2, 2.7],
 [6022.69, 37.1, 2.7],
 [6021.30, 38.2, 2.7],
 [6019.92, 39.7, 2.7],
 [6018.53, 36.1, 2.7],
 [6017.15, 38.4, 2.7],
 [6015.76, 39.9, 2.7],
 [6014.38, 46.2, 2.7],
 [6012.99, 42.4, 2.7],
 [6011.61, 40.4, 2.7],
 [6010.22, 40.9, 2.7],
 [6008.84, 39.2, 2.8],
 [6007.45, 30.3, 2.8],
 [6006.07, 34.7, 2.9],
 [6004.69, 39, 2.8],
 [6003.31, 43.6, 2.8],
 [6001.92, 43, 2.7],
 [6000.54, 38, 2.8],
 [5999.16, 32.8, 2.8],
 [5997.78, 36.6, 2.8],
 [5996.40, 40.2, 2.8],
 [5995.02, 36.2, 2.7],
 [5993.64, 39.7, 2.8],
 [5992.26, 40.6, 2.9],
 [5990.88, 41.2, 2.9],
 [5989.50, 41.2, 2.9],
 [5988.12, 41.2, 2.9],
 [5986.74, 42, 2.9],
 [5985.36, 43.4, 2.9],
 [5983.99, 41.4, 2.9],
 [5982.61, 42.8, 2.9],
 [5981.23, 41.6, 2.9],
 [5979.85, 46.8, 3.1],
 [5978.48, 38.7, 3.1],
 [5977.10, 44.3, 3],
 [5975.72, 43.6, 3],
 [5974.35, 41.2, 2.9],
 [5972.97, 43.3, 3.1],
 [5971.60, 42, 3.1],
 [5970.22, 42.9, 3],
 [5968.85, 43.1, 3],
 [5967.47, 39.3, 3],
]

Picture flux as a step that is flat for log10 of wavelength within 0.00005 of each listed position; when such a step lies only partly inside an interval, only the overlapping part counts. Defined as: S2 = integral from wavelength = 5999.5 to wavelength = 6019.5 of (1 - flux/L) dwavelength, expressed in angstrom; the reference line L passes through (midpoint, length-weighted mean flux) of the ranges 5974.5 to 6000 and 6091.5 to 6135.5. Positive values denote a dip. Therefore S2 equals 0.9 angstrom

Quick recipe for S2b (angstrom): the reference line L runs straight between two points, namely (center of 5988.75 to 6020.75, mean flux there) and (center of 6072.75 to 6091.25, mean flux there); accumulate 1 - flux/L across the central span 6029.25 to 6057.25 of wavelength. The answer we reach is 0.10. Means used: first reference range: 39.1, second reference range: 40.7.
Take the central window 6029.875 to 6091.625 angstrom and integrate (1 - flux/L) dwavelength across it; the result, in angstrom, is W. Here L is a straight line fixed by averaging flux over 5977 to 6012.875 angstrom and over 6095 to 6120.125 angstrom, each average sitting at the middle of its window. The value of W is 3.0 angstrom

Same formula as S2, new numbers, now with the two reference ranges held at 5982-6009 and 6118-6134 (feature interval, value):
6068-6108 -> -1.0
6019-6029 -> 0.4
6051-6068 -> -0.3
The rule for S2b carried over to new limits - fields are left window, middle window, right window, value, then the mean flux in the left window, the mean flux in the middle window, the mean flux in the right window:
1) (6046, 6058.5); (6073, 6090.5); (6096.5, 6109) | 0.60 angstrom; 40.9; 40.8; 43.2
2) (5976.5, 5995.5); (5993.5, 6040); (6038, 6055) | 2.72 angstrom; 41.5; 38.6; 40.4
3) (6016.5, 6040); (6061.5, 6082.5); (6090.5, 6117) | 0.83 angstrom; 38.2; 39.8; 43.8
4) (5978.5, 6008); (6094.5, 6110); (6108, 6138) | -0.55 angstrom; 39.9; 43.3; 42.2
